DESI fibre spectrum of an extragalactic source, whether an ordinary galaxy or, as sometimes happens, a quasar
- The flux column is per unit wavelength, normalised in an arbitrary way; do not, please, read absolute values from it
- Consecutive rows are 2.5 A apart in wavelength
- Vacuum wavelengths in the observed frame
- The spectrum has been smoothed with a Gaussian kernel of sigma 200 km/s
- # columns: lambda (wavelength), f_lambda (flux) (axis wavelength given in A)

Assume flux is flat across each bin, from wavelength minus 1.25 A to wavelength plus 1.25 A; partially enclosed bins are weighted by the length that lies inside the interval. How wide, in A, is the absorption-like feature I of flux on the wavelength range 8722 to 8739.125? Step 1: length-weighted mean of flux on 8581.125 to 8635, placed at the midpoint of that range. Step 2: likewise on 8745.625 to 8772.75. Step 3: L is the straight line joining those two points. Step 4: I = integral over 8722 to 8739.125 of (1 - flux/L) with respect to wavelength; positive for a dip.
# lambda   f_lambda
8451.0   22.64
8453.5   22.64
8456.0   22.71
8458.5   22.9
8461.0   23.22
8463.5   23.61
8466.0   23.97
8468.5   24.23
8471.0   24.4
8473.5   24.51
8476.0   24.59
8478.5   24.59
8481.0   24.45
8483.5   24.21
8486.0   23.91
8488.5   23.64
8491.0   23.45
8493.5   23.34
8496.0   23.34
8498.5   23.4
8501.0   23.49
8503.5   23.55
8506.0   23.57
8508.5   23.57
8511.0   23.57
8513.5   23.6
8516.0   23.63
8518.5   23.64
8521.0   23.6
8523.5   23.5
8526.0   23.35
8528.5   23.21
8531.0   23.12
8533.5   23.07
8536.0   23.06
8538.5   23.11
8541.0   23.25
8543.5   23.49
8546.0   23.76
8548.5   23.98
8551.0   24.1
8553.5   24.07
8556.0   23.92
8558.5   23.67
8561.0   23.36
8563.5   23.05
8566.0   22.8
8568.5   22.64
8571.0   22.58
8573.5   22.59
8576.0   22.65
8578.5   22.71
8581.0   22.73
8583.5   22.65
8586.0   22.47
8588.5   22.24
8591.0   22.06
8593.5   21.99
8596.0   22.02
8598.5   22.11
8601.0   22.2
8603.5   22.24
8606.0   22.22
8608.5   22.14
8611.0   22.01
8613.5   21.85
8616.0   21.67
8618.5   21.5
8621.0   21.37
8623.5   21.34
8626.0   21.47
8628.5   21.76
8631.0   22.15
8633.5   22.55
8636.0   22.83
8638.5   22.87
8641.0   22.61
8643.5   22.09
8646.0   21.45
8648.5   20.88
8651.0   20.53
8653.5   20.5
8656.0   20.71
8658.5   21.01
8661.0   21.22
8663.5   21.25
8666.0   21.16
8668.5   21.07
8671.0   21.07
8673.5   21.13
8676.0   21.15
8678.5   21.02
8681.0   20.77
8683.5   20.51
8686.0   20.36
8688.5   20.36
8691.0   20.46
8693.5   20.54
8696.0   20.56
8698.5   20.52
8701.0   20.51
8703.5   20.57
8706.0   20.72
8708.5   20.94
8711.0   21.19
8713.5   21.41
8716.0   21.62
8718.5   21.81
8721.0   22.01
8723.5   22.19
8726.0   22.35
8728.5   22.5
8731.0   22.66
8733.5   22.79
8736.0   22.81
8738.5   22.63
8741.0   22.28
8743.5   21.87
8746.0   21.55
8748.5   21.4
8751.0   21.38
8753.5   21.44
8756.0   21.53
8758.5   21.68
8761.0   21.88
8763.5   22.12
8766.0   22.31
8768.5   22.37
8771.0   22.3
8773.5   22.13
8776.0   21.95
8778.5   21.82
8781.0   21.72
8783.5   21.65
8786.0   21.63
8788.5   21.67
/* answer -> -0.5 A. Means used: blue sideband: 22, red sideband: 21.8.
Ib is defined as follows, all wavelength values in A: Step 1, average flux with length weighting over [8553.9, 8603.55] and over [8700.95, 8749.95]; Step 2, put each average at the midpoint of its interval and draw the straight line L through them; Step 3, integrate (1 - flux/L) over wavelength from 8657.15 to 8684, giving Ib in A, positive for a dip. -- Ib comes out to 1.3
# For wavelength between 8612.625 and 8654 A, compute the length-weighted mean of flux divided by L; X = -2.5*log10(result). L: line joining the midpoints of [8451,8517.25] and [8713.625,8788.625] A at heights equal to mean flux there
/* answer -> 0.05 mag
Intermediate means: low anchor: 23.7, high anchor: 22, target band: 21.8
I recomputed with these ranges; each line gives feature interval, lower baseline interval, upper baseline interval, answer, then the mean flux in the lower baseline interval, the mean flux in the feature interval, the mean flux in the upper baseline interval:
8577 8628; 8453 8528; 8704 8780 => 1.9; 23.7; 22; 21.9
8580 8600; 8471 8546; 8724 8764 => 0.7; 23.6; 22.3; 22.1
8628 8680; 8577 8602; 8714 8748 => 1.9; 22.3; 21.5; 22.2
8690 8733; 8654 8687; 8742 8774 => 0.0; 21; 21.4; 21.8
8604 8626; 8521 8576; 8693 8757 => 0.9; 23.3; 21.8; 21.6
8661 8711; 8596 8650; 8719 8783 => 2.8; 22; 20.8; 22.1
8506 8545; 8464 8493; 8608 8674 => 0.0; 24.1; 23.4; 21.6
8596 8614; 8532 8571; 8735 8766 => 0.7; 23.4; 22.1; 21.9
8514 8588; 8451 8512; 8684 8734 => -0.9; 23.7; 23.2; 21.3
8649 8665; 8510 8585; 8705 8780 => 1.2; 23.3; 20.9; 21.9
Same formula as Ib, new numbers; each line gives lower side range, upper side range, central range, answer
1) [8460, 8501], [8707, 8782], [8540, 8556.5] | -0.27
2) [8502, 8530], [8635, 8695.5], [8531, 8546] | -0.05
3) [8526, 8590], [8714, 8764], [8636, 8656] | 0.89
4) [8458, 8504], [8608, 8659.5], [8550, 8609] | -0.70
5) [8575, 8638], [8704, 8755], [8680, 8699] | 1.24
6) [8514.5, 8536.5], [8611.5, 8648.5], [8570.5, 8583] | 0.00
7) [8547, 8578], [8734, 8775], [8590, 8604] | 0.58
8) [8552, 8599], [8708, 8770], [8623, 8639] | 0.25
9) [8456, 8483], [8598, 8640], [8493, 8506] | 0.08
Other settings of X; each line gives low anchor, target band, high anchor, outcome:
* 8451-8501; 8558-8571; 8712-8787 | 0.01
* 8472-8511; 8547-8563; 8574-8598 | -0.04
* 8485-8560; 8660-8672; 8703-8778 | 0.06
